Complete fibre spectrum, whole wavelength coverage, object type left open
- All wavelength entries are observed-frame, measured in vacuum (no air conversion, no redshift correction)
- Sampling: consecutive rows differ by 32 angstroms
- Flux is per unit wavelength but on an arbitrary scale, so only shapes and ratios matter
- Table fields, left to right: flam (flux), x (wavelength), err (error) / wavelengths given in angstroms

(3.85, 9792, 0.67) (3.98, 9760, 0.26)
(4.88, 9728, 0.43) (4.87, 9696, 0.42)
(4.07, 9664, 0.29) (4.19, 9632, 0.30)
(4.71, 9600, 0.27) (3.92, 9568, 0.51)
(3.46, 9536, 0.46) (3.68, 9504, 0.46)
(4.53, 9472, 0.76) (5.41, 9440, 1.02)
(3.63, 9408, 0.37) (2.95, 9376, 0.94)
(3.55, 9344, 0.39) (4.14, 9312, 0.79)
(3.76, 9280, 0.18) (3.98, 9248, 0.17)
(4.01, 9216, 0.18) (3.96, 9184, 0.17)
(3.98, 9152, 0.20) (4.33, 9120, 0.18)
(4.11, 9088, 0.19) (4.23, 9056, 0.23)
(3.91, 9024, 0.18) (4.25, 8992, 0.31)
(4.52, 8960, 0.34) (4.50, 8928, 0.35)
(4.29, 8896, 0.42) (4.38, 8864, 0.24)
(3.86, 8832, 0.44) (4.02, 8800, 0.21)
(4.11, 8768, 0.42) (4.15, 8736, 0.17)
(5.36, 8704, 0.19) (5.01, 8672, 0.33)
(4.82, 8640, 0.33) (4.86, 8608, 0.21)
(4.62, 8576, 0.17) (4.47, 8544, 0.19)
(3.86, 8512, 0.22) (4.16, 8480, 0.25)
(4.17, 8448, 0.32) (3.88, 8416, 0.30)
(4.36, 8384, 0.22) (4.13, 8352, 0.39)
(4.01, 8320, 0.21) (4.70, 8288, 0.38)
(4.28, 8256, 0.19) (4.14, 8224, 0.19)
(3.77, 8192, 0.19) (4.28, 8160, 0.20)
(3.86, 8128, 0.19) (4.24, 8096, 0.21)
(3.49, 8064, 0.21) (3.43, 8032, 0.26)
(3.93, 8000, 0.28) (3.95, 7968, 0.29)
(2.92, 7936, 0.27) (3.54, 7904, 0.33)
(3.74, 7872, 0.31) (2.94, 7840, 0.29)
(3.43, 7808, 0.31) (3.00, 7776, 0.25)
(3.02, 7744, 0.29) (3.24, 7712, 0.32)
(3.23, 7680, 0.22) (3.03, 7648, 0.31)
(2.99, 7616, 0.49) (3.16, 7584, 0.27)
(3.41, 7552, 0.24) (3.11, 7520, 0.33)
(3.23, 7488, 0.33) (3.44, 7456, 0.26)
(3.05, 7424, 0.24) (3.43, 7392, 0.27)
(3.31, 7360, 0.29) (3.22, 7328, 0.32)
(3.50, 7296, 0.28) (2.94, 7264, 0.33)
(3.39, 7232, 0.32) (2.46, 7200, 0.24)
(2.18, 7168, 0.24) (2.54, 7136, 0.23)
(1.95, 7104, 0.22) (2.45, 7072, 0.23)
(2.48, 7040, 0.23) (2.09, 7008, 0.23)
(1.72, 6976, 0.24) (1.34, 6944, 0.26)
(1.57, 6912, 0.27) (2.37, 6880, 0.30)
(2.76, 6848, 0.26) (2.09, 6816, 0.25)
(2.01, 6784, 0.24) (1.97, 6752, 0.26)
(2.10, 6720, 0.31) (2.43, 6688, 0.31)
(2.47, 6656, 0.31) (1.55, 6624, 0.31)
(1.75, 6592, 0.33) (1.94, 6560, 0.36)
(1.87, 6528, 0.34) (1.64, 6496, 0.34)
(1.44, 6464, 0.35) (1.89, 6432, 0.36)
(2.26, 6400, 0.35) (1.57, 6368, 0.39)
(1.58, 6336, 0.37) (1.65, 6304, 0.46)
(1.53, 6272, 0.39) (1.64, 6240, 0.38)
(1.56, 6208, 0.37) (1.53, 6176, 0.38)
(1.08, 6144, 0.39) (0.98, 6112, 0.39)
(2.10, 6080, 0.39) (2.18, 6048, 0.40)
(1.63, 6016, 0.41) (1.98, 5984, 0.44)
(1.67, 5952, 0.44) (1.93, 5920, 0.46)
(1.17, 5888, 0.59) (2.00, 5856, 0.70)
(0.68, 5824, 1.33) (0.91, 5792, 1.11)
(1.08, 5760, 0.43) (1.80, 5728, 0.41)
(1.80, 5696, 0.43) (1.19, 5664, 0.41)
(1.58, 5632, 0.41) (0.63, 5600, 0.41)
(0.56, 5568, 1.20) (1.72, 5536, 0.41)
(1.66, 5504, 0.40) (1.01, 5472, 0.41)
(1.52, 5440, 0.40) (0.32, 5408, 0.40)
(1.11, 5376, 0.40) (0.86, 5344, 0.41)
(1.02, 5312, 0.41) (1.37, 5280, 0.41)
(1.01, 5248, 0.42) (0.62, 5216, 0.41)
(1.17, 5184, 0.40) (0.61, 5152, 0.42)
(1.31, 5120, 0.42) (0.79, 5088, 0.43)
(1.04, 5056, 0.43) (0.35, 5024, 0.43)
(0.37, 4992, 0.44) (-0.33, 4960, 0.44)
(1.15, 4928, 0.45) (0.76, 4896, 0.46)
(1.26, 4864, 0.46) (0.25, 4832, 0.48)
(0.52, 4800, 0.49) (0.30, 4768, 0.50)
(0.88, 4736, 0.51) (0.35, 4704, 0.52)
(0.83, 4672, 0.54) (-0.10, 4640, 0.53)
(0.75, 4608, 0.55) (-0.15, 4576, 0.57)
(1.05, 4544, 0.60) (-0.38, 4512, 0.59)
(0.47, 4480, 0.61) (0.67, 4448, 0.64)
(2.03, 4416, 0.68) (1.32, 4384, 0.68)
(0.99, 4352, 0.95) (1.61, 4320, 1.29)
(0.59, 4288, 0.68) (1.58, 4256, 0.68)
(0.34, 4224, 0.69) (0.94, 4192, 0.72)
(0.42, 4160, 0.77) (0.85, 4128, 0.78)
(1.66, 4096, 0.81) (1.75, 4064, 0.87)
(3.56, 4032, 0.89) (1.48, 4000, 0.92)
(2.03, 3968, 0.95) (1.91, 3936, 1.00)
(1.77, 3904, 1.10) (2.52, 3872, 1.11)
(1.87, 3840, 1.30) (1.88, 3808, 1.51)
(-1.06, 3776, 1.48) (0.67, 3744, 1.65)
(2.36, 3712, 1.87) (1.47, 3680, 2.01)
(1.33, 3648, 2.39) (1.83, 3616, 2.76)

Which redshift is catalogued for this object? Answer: 0.808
